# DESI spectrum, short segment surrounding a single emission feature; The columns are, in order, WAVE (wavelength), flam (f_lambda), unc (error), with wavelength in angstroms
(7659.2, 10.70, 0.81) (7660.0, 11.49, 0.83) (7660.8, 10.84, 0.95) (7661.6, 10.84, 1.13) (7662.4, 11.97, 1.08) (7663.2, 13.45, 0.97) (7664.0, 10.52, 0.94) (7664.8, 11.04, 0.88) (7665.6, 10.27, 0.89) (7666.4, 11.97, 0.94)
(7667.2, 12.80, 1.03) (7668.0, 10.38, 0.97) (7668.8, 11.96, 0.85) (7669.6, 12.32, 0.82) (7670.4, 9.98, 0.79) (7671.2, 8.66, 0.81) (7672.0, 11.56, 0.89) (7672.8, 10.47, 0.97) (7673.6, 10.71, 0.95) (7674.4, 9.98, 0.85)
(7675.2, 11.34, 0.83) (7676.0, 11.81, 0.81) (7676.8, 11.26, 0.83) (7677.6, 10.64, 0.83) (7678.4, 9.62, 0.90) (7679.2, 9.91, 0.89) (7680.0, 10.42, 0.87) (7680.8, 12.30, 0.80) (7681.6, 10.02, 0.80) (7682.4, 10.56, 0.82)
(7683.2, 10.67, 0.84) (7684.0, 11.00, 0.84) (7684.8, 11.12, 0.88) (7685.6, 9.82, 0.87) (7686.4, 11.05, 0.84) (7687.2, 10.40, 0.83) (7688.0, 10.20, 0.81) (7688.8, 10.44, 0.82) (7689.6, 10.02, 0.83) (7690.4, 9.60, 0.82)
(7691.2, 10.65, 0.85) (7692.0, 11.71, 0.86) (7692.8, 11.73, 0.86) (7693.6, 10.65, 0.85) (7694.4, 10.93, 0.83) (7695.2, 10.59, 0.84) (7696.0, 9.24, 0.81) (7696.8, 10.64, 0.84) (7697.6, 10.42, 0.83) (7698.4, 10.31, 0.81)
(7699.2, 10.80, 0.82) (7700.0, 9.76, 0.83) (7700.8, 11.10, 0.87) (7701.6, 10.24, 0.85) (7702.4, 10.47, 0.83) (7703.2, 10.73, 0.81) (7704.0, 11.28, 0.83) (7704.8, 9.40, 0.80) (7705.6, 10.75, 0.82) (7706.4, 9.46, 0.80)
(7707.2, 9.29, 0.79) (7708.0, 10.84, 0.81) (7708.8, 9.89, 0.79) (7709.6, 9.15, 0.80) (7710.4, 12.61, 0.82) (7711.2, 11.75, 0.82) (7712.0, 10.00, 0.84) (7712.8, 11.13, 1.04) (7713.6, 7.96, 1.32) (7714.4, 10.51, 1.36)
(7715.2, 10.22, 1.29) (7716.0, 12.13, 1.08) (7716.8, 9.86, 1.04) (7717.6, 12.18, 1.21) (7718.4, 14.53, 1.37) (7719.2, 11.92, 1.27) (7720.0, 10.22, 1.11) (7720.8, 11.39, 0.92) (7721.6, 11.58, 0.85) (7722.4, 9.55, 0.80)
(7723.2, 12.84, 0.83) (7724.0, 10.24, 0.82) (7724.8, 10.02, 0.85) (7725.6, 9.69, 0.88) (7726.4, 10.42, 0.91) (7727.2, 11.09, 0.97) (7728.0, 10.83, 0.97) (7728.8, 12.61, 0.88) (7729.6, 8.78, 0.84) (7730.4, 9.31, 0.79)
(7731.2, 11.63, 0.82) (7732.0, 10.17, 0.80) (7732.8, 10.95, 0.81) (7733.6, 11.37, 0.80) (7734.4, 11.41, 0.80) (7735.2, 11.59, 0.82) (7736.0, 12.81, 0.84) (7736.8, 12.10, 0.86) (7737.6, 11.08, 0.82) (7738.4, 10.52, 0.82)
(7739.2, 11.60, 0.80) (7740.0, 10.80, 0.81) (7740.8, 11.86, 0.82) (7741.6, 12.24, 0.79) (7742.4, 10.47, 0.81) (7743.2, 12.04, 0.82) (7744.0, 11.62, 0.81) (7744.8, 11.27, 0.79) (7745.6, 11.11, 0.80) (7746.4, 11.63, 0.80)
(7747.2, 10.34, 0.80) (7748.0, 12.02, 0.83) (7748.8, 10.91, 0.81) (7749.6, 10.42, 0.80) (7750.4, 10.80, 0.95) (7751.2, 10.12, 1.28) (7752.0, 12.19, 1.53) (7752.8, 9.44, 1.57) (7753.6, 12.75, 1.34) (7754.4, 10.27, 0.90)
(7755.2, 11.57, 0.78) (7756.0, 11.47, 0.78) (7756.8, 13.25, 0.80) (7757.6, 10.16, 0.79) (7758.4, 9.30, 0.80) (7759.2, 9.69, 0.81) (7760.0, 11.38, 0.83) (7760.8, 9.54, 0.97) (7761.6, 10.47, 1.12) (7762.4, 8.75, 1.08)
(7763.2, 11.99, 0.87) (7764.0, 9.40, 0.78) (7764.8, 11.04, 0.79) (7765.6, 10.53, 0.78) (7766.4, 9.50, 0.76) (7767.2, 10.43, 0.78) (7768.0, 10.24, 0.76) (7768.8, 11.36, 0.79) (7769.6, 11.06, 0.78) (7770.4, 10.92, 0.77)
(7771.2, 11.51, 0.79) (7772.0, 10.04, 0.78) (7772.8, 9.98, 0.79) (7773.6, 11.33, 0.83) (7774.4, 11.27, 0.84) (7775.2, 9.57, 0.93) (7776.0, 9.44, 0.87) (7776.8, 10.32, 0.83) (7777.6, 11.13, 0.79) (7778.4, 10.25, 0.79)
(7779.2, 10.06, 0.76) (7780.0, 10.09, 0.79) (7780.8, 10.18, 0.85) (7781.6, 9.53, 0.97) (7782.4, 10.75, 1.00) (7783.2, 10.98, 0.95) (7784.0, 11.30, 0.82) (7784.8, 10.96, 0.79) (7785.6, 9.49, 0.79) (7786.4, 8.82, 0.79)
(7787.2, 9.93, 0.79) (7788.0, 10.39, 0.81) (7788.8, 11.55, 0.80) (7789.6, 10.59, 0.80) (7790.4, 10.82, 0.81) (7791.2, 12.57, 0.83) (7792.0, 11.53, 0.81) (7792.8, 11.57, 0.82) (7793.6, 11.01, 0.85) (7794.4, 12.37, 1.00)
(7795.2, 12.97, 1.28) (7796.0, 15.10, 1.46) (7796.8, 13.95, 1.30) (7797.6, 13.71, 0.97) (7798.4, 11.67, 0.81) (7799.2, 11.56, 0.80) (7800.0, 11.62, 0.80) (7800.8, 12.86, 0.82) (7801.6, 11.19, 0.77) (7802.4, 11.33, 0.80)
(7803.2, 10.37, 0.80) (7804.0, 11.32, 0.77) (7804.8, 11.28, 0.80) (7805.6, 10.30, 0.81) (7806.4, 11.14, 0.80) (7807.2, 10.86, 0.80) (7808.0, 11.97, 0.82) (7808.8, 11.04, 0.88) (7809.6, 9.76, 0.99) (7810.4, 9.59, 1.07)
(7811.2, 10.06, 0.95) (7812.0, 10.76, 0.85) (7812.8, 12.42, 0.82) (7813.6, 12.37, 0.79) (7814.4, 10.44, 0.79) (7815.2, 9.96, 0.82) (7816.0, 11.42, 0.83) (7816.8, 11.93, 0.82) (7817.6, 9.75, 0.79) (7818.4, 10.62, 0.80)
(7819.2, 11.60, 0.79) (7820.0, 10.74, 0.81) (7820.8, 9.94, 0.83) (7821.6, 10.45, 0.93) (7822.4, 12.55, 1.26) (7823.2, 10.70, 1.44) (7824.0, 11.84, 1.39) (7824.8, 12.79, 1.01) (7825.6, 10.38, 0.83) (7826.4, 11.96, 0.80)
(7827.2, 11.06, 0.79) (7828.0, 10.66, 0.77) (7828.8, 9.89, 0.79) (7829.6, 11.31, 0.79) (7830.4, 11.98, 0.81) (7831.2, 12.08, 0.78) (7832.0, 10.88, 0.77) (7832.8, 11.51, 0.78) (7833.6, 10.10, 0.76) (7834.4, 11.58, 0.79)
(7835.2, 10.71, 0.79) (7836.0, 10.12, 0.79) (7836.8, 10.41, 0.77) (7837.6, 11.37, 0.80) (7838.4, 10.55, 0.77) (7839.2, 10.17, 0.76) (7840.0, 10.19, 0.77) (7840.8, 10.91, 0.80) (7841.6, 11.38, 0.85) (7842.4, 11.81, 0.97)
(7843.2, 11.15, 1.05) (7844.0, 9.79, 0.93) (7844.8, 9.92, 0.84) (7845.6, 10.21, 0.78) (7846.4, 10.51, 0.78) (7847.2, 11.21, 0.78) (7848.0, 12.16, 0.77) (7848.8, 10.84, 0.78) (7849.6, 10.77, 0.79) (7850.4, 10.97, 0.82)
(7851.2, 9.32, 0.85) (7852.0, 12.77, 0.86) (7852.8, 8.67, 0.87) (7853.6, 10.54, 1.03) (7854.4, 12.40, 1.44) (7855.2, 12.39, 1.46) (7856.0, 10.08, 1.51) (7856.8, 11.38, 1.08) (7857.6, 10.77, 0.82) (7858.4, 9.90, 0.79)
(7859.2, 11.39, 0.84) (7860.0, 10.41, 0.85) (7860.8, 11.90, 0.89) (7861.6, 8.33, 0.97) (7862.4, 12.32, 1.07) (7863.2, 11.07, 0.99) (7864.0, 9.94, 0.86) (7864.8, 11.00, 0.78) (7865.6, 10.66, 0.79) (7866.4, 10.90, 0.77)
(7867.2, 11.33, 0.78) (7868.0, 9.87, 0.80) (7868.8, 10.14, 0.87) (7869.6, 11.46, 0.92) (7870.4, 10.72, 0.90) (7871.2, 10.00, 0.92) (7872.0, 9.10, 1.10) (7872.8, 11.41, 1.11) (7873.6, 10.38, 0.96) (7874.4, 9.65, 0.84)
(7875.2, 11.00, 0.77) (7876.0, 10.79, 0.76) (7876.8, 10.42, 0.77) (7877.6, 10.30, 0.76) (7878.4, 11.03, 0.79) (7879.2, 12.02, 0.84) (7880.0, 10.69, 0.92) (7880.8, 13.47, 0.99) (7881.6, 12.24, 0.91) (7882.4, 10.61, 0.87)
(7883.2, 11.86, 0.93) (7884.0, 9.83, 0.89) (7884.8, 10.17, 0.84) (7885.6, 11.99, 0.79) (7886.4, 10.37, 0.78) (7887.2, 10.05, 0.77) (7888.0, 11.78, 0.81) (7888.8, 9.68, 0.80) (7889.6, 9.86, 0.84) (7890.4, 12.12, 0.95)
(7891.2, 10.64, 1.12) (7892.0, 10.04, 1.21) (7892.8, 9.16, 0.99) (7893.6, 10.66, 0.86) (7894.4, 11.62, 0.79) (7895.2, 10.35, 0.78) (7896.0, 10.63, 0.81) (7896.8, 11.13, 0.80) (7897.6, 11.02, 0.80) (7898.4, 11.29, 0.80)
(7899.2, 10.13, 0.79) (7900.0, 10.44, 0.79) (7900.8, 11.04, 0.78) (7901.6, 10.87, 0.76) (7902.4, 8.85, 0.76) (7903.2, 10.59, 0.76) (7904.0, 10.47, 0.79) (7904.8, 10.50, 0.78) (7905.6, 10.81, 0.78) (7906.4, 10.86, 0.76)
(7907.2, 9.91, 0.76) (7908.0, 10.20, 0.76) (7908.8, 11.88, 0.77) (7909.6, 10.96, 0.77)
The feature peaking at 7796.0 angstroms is [N II]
